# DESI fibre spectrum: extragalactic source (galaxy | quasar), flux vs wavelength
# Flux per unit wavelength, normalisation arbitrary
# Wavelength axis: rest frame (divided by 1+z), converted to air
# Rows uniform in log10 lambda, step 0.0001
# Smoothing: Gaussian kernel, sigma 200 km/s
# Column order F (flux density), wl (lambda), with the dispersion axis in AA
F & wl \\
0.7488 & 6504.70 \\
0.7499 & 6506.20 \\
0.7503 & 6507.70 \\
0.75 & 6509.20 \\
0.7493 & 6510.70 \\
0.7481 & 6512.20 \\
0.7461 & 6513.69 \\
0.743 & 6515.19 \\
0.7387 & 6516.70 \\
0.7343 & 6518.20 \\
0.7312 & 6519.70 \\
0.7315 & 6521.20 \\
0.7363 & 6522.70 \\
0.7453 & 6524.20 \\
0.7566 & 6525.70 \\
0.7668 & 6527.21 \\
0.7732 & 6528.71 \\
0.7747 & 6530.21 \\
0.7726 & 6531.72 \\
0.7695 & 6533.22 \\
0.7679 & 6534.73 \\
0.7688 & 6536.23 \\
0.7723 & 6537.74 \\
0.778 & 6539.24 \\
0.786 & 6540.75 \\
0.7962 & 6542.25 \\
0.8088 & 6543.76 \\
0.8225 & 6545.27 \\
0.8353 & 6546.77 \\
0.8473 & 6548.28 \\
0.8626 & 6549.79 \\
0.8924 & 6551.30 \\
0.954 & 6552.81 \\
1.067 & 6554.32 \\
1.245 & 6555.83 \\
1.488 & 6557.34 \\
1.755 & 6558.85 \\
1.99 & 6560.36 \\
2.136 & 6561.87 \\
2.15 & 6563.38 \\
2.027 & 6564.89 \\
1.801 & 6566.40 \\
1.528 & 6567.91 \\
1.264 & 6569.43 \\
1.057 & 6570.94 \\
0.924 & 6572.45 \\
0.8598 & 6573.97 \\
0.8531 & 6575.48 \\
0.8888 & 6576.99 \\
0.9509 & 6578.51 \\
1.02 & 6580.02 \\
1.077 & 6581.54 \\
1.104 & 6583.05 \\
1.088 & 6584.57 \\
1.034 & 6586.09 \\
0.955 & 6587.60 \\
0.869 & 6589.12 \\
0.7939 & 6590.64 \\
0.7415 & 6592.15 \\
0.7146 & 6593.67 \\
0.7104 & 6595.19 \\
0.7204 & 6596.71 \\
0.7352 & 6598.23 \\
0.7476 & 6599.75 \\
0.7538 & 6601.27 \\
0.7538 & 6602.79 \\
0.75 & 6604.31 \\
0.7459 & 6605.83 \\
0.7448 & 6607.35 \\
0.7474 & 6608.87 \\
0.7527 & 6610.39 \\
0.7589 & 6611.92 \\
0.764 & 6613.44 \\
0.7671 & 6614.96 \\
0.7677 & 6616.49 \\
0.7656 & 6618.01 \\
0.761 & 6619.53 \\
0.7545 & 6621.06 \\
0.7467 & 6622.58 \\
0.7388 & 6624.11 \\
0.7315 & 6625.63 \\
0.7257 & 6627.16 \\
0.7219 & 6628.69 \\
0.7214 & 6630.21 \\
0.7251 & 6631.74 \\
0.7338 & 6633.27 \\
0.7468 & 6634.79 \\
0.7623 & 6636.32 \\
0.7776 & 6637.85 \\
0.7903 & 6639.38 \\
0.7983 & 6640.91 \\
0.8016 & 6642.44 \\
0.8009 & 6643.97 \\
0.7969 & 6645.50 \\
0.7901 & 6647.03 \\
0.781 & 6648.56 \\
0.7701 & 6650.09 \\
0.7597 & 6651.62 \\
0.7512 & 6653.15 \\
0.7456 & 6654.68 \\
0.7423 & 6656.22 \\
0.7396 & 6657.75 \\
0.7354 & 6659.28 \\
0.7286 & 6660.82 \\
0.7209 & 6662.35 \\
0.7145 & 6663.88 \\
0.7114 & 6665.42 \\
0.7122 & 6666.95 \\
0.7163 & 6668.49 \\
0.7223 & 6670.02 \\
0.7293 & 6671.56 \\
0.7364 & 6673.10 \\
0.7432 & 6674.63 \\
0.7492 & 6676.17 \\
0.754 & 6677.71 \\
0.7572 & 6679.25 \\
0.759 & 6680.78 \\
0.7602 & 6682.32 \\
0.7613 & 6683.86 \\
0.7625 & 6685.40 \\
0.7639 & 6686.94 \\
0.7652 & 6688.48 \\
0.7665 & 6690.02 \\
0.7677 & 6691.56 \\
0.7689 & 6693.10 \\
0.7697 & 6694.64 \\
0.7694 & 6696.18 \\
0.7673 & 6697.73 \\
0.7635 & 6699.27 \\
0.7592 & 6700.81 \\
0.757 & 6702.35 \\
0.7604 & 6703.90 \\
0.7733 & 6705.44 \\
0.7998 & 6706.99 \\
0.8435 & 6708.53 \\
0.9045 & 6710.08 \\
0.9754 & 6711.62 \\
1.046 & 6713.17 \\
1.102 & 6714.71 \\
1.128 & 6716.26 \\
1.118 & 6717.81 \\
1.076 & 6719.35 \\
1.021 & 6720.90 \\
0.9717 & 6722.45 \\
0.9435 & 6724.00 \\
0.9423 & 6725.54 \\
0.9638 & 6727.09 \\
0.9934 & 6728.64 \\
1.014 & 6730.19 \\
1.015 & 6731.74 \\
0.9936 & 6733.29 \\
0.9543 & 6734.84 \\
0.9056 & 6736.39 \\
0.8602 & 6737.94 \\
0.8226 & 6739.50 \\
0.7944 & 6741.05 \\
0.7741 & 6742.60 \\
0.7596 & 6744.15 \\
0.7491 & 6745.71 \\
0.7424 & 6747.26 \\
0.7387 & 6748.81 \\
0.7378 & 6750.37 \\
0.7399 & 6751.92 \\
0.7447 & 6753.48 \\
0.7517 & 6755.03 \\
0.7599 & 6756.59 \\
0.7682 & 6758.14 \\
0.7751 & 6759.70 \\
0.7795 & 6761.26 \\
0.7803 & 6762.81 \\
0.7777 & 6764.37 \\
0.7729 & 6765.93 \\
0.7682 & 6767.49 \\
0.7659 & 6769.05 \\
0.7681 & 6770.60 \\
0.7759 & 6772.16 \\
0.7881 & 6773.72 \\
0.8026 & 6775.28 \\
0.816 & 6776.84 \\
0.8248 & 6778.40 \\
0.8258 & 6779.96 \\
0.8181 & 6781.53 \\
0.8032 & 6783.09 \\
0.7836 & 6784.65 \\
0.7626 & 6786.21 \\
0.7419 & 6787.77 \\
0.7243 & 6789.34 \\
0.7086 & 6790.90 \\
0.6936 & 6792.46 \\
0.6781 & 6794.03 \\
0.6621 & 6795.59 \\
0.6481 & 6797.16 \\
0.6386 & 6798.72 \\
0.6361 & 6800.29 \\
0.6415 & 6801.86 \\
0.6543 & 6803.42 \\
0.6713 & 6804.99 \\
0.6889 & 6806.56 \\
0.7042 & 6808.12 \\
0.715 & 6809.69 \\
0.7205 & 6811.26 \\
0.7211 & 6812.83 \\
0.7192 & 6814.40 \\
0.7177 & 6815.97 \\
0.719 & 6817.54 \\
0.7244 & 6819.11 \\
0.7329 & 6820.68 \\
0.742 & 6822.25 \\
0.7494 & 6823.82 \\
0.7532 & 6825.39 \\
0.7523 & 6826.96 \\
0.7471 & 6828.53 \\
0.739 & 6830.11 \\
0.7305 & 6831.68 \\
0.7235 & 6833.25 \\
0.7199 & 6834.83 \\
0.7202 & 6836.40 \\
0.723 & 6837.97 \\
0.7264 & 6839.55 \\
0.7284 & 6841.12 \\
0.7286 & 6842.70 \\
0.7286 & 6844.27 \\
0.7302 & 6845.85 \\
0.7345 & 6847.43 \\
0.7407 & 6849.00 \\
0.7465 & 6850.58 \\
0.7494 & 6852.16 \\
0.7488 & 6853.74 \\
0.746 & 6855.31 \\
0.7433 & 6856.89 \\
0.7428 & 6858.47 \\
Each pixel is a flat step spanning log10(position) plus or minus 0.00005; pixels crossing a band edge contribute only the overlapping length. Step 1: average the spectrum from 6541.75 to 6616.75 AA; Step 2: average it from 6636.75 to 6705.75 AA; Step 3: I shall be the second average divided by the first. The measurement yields 0.73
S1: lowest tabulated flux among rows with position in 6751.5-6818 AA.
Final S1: 0.6361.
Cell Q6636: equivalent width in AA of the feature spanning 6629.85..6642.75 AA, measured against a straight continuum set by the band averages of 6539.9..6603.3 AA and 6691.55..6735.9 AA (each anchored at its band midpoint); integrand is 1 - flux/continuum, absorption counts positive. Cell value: 3.1 AA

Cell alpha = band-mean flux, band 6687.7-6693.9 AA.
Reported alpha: 0.767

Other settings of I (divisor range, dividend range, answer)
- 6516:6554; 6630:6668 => 0.95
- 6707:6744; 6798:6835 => 0.74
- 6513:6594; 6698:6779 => 0.84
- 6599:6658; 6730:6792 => 1.05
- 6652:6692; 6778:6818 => 0.96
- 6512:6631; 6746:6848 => 0.79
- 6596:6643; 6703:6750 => 1.22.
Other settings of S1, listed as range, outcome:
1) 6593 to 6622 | 0.7104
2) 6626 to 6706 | 0.7114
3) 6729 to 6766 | 0.7378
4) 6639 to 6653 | 0.7597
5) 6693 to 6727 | 0.757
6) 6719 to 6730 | 0.9423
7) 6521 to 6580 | 0.7315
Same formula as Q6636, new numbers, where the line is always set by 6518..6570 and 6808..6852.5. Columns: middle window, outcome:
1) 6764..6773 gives 0.37 AA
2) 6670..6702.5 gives 5.22 AA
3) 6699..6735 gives -3.32 AA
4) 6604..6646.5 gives 9.51 AA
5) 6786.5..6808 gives 2.56 AA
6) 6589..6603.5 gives 3.76 AA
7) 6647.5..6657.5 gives 1.96 AA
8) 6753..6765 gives 0.71 AA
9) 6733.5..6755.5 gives 0.98 AA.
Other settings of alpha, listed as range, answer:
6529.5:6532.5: 0.773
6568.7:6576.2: 0.992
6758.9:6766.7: 0.777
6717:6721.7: 1.07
